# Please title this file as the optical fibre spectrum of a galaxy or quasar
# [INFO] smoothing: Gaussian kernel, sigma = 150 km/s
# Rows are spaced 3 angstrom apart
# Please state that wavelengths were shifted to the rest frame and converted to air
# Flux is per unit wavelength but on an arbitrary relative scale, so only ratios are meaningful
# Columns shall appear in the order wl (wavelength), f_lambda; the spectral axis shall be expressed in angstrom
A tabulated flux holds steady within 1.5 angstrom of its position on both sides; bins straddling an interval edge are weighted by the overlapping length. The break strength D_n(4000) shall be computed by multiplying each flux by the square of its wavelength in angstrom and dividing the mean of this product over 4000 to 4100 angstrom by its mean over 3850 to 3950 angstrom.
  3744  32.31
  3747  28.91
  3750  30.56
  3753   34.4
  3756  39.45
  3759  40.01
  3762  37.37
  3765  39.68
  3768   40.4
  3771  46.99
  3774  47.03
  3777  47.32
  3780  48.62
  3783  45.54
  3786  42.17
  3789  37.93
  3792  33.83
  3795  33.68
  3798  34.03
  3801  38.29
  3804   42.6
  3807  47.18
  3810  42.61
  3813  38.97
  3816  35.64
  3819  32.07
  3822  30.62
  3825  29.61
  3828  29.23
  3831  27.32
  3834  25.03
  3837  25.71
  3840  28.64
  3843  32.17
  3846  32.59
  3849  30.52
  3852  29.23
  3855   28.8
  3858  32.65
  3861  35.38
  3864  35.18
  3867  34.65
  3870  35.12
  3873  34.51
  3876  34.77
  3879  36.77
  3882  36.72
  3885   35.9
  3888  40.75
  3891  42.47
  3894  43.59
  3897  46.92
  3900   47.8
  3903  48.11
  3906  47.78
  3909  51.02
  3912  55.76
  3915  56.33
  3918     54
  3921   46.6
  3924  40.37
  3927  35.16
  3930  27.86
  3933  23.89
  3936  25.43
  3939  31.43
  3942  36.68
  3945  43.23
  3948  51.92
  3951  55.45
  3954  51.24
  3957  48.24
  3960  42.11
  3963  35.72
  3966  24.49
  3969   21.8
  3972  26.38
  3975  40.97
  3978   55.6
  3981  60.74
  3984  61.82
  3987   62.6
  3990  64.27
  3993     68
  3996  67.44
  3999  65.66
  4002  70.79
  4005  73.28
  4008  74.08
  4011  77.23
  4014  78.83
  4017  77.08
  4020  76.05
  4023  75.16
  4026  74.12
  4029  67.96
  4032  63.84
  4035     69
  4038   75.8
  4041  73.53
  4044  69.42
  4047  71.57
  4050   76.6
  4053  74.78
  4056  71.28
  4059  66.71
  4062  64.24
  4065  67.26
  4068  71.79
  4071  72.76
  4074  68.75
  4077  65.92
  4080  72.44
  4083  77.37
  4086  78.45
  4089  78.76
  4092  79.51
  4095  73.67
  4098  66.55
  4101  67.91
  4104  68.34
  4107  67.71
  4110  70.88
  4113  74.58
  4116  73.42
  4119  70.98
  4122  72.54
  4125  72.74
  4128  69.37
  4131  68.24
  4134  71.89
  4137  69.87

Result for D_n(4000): 1.97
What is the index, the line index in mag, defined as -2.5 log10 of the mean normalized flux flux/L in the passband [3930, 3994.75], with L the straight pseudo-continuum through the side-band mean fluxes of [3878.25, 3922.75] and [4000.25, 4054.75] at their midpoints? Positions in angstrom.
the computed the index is 0.33 mag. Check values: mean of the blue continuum 46.2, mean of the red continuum 73.2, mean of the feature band 44.1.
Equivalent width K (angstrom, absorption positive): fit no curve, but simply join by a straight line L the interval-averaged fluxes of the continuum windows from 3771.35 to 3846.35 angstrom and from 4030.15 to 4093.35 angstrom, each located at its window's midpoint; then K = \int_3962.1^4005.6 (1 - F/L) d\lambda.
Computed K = 5.9 angstrom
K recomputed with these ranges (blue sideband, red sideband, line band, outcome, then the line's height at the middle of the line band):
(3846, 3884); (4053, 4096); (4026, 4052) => -2.2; 65.6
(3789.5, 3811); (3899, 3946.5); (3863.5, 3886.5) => 2.9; 40.7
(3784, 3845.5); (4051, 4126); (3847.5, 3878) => 5.8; 40.9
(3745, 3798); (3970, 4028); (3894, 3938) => 9.8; 55.9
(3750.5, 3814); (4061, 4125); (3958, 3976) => 8.2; 59.1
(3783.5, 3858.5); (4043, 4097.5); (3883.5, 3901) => 0.8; 44.8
